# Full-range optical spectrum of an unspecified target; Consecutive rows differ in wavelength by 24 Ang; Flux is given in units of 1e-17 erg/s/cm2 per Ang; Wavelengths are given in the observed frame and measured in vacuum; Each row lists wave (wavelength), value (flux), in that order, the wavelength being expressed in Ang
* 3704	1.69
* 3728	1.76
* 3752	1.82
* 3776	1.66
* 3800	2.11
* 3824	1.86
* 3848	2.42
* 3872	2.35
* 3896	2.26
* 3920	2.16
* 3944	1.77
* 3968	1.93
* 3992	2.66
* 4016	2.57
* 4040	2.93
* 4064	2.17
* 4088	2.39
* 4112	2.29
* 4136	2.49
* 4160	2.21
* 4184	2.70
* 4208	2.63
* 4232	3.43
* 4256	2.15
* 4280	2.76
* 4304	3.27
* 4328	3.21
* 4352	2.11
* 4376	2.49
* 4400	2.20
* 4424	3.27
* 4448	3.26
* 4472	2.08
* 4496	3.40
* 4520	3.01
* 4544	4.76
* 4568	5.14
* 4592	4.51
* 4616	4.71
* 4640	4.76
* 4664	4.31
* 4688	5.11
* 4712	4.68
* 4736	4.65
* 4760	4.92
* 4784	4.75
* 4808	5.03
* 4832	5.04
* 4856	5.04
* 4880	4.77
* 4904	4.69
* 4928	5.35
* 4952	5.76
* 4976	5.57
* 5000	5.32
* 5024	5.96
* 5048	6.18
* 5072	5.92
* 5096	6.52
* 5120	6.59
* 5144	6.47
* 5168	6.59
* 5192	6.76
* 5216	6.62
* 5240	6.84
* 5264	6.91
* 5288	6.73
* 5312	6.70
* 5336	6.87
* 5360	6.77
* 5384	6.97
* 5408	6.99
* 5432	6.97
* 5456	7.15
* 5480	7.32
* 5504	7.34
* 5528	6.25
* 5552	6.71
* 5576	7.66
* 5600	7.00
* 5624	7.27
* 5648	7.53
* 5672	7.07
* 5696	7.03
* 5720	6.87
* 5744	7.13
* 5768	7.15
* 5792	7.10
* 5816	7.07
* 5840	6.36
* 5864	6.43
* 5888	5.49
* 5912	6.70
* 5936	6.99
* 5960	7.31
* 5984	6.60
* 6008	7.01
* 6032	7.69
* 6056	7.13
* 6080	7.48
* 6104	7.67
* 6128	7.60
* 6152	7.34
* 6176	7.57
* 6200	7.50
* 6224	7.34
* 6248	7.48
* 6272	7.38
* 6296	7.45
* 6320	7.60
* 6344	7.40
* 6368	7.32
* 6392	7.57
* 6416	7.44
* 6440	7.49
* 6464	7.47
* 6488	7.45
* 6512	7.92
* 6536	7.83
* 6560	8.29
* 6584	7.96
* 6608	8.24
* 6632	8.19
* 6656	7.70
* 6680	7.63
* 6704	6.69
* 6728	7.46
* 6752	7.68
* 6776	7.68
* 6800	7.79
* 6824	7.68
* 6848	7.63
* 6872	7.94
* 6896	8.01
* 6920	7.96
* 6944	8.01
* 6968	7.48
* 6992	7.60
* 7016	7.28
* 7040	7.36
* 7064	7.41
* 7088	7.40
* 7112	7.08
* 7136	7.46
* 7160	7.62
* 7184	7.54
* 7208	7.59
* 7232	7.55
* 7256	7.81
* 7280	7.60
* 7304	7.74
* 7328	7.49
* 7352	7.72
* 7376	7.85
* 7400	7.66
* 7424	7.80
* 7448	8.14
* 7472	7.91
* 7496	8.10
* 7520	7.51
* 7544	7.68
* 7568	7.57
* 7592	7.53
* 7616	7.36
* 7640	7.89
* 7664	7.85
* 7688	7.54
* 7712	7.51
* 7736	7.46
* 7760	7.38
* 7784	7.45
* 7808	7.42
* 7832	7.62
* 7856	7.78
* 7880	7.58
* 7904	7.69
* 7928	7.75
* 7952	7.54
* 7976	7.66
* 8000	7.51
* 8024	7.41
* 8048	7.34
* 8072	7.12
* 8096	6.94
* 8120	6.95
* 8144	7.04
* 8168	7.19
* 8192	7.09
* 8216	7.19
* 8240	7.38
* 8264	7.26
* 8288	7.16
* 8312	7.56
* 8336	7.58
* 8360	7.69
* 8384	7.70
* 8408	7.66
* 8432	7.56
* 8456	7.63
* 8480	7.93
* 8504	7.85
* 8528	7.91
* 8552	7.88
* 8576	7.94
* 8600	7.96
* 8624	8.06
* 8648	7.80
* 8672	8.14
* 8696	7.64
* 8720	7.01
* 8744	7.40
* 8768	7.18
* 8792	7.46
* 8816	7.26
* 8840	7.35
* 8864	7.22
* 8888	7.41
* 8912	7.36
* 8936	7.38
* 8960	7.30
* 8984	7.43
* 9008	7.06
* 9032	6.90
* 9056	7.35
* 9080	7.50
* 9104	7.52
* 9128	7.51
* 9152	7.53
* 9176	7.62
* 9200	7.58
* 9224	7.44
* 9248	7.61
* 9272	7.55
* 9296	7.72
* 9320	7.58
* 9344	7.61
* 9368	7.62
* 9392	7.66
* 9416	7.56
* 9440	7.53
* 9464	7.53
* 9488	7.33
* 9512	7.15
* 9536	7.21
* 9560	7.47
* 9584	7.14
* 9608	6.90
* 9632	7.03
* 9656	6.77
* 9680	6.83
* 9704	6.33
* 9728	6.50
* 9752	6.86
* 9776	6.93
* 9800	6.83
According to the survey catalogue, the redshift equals 0.137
